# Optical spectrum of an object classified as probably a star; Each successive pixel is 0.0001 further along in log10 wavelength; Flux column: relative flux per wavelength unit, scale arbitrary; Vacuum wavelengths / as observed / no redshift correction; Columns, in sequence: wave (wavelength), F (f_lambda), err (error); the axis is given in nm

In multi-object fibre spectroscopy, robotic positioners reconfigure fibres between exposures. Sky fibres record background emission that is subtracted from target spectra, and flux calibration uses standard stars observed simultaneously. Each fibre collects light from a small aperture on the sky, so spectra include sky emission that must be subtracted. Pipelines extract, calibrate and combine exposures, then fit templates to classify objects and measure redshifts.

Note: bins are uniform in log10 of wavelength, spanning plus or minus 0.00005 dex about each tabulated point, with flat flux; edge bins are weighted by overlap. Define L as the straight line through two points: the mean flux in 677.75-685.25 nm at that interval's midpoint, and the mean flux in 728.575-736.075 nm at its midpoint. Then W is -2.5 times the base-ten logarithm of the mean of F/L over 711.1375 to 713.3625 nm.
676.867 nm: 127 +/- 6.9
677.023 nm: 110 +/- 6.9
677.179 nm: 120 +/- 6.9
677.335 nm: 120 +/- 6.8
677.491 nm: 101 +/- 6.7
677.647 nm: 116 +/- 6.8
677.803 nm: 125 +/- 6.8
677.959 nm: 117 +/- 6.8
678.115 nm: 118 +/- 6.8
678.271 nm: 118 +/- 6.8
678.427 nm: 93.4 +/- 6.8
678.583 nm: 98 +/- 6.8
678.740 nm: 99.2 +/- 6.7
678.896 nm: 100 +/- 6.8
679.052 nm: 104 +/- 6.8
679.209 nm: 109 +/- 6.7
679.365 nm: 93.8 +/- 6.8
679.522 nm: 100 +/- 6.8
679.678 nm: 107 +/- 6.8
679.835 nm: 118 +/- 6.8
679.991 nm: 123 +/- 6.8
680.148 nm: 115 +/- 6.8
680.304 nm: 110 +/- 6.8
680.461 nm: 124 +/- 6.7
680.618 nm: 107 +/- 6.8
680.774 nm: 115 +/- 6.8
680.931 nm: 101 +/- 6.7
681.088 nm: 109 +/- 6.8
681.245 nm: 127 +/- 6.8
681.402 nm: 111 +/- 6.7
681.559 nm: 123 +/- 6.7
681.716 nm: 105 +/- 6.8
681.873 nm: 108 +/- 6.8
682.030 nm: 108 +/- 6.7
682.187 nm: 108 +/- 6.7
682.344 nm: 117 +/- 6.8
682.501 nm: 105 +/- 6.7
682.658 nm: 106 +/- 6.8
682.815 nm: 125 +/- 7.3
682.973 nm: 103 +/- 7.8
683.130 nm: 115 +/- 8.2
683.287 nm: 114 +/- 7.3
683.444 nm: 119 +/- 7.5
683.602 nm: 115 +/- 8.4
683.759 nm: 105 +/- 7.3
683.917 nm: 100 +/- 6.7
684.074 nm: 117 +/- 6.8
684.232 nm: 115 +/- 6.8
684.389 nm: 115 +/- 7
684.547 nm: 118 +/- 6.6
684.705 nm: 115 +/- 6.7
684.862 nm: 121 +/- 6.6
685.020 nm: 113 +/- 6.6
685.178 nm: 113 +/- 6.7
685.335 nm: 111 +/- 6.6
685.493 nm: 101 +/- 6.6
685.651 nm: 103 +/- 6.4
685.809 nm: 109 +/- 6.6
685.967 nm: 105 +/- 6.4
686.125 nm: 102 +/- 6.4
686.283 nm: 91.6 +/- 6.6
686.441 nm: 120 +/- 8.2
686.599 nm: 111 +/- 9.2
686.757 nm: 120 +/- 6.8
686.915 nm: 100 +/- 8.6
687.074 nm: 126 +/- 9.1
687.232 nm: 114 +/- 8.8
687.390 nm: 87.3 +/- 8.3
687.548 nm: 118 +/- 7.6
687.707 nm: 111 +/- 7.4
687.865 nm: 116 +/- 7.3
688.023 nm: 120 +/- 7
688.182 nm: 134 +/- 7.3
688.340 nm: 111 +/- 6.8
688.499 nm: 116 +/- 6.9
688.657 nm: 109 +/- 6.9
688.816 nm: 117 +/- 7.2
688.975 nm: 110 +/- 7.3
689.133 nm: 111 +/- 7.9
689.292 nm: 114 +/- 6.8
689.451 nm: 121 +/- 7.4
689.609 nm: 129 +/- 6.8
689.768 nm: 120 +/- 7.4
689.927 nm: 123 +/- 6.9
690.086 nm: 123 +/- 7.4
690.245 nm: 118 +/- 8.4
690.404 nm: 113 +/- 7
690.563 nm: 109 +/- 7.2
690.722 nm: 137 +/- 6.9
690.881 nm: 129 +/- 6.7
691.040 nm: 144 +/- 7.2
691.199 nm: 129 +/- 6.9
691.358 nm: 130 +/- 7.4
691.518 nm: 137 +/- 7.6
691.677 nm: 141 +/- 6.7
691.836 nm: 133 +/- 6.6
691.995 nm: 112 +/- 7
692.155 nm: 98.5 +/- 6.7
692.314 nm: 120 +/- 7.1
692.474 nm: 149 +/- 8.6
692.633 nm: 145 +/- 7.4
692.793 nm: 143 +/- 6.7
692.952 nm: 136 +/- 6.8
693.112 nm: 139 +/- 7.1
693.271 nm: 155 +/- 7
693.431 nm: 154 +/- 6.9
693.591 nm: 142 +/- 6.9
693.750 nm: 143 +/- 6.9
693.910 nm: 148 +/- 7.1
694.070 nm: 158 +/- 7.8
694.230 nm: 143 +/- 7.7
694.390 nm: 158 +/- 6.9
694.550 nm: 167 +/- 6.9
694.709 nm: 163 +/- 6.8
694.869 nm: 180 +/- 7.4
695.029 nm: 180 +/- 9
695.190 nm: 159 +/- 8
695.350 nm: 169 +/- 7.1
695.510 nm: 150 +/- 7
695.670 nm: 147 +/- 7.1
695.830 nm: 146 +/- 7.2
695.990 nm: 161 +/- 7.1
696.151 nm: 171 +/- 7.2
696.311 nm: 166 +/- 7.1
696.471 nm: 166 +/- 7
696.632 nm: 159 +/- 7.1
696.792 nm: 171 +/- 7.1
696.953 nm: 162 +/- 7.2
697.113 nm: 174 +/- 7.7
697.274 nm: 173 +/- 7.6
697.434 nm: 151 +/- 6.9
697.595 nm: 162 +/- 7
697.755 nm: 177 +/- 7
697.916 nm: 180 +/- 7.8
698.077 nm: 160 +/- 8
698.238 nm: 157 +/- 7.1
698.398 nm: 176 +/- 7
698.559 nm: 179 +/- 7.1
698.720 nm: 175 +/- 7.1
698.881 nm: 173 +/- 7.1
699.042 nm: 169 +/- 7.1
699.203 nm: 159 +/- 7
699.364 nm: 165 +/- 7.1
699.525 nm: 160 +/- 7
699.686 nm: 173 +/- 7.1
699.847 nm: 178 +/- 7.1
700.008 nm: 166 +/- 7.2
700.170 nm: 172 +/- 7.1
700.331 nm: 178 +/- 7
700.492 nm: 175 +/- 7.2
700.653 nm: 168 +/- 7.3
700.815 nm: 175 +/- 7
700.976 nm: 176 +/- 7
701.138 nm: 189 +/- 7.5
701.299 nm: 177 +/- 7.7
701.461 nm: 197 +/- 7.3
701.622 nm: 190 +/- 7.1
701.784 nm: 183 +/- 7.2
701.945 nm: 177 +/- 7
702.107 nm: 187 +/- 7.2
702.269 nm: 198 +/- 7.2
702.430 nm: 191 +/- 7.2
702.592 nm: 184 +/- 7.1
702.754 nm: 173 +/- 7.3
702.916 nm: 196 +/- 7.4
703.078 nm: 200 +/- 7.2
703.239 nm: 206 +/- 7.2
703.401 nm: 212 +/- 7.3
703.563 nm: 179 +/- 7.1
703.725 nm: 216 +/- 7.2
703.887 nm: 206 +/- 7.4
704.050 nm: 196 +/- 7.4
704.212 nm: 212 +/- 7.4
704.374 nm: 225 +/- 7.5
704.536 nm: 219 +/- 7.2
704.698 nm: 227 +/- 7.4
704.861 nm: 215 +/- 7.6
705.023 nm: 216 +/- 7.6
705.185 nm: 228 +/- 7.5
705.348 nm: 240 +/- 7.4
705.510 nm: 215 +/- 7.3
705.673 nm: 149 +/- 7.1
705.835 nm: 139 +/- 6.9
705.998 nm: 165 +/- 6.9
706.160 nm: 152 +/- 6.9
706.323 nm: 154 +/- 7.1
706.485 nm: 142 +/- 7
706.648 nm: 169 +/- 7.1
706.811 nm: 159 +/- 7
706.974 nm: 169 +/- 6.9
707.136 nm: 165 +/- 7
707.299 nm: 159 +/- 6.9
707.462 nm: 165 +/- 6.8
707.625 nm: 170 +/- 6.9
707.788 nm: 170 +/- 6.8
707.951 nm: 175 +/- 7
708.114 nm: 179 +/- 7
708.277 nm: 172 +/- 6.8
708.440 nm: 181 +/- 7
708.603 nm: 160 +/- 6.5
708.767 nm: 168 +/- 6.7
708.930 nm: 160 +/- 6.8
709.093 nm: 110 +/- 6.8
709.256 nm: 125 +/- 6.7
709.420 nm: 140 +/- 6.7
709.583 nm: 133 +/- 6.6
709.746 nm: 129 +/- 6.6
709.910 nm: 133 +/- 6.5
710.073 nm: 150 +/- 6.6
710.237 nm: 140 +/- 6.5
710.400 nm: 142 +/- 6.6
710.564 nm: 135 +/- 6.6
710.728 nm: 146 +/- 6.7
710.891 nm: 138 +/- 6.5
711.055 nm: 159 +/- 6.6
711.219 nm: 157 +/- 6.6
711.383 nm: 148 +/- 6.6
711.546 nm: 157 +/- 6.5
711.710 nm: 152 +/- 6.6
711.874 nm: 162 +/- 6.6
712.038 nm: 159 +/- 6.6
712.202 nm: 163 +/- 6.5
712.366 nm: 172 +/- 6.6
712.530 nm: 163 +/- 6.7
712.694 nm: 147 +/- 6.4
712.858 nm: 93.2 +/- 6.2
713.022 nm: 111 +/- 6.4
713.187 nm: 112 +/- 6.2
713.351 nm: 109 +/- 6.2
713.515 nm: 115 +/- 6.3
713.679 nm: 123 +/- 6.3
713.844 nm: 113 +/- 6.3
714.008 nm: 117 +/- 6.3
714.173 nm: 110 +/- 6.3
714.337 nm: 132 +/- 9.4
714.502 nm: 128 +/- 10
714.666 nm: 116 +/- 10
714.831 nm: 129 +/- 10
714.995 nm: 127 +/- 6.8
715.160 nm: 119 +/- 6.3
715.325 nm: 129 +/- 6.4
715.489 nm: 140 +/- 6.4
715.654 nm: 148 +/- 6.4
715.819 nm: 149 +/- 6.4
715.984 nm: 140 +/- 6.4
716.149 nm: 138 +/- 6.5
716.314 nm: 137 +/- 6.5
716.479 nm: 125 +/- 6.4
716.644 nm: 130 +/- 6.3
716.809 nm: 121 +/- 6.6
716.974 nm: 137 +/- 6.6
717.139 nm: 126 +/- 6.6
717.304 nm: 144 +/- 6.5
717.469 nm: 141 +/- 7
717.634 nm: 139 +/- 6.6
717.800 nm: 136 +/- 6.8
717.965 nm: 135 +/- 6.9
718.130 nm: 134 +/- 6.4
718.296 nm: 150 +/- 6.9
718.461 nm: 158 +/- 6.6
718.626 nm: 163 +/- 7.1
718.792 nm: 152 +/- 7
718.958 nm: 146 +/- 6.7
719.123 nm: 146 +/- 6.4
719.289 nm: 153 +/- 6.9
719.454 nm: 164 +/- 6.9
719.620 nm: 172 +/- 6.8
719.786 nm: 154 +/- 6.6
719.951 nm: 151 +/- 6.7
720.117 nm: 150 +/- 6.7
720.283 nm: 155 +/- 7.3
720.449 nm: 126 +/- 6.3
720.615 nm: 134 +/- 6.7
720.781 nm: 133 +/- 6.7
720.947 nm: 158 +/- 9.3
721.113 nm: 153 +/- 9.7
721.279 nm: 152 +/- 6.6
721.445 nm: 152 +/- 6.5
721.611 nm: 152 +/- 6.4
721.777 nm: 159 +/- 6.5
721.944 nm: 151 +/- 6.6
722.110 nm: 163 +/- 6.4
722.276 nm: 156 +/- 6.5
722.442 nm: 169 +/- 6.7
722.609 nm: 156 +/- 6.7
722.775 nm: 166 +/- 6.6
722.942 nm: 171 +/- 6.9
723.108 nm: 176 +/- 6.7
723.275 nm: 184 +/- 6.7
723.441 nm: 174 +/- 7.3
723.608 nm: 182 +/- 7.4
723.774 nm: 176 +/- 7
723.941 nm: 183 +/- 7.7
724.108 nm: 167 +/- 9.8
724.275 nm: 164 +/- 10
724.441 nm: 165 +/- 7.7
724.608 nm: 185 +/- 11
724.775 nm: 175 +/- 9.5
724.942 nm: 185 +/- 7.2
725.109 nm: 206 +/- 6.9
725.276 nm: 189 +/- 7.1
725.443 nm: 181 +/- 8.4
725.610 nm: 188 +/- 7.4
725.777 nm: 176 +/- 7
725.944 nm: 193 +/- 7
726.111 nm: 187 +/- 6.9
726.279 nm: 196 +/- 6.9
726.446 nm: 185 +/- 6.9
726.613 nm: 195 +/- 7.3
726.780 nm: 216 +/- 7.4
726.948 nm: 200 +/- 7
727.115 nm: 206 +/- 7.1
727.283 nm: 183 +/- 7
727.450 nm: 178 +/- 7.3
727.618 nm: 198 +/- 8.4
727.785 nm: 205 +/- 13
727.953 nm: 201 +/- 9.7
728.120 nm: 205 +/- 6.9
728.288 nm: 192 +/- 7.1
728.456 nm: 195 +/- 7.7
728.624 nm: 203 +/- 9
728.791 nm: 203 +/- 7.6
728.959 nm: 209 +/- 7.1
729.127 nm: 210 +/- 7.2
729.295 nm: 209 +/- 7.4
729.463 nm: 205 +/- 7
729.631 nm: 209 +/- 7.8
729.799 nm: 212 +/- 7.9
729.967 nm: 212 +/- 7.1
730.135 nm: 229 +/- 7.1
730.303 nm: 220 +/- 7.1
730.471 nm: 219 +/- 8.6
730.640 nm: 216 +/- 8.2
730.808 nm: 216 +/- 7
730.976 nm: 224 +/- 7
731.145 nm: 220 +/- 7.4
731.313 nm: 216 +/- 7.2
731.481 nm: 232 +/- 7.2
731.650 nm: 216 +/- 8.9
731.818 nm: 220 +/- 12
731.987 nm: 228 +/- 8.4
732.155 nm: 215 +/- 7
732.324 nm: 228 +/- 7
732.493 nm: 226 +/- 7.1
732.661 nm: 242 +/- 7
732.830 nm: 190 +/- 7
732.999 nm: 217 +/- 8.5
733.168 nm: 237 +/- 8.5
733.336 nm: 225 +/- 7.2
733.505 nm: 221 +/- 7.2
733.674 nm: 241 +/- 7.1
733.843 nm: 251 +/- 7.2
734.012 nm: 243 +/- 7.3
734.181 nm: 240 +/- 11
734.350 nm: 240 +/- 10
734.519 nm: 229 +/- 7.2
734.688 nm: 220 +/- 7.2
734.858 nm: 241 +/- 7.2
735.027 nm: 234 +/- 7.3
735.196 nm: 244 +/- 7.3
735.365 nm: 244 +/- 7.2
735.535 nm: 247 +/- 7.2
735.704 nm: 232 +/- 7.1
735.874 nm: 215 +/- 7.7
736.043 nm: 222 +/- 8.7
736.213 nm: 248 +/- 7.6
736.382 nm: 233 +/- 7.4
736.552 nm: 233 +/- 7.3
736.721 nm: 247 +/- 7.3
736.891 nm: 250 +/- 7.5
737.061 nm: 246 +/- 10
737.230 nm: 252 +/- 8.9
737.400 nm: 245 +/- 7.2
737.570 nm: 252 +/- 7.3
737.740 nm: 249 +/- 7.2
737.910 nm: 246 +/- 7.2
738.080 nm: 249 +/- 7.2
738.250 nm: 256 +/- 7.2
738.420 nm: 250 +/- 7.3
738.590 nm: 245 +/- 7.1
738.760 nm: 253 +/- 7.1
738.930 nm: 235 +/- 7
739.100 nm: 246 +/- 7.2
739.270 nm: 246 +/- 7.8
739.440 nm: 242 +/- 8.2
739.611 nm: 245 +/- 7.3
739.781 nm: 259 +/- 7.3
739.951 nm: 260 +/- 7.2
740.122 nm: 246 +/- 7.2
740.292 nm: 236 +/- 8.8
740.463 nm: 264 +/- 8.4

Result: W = 0.24 mag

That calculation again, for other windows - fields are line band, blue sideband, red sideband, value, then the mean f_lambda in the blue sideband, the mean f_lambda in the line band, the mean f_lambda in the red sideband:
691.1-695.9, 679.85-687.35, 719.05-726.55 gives -0.16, 112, 146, 167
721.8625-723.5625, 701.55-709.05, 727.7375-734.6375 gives 0.24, 185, 167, 219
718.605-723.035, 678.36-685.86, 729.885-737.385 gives 0.29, 110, 154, 230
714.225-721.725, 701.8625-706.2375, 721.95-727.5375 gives 0.30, 197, 142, 181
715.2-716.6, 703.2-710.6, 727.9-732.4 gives 0.35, 173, 137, 214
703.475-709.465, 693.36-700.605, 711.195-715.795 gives -0.21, 164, 178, 134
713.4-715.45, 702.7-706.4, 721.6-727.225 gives 0.47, 198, 122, 179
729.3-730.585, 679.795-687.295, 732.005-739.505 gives 0.05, 112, 215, 238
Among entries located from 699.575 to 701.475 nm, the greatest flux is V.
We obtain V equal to 197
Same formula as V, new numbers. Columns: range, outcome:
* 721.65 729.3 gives 216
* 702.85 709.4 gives 240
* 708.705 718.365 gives 172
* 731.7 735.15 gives 251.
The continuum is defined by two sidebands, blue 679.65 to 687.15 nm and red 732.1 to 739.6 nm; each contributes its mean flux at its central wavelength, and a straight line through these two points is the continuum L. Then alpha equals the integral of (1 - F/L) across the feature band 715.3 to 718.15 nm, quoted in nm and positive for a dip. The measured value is 0.83 nm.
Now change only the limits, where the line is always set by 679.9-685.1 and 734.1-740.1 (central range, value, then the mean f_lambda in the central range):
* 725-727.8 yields 0.32 nm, 193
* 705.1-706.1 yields -0.12 nm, 189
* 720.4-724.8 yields 0.97 nm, 162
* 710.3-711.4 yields 0.21 nm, 146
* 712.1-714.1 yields 0.62 nm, 128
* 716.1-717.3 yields 0.39 nm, 131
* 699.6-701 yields -0.16 nm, 173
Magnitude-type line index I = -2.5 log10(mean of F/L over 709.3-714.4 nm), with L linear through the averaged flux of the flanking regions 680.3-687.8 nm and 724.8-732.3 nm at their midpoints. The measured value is 0.23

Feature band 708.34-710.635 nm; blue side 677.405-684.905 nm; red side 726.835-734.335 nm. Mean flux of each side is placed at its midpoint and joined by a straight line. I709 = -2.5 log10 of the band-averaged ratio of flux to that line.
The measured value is 0.19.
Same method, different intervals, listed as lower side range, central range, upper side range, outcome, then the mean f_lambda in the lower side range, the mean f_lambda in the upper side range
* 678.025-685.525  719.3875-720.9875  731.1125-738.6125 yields 0.32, 111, 235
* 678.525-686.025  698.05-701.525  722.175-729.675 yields -0.22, 111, 188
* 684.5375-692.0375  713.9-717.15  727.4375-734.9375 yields 0.36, 117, 218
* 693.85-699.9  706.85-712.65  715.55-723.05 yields 0.00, 165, 148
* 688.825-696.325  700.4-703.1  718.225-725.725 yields -0.24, 139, 163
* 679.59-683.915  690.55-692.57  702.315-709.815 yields 0.08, 112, 179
